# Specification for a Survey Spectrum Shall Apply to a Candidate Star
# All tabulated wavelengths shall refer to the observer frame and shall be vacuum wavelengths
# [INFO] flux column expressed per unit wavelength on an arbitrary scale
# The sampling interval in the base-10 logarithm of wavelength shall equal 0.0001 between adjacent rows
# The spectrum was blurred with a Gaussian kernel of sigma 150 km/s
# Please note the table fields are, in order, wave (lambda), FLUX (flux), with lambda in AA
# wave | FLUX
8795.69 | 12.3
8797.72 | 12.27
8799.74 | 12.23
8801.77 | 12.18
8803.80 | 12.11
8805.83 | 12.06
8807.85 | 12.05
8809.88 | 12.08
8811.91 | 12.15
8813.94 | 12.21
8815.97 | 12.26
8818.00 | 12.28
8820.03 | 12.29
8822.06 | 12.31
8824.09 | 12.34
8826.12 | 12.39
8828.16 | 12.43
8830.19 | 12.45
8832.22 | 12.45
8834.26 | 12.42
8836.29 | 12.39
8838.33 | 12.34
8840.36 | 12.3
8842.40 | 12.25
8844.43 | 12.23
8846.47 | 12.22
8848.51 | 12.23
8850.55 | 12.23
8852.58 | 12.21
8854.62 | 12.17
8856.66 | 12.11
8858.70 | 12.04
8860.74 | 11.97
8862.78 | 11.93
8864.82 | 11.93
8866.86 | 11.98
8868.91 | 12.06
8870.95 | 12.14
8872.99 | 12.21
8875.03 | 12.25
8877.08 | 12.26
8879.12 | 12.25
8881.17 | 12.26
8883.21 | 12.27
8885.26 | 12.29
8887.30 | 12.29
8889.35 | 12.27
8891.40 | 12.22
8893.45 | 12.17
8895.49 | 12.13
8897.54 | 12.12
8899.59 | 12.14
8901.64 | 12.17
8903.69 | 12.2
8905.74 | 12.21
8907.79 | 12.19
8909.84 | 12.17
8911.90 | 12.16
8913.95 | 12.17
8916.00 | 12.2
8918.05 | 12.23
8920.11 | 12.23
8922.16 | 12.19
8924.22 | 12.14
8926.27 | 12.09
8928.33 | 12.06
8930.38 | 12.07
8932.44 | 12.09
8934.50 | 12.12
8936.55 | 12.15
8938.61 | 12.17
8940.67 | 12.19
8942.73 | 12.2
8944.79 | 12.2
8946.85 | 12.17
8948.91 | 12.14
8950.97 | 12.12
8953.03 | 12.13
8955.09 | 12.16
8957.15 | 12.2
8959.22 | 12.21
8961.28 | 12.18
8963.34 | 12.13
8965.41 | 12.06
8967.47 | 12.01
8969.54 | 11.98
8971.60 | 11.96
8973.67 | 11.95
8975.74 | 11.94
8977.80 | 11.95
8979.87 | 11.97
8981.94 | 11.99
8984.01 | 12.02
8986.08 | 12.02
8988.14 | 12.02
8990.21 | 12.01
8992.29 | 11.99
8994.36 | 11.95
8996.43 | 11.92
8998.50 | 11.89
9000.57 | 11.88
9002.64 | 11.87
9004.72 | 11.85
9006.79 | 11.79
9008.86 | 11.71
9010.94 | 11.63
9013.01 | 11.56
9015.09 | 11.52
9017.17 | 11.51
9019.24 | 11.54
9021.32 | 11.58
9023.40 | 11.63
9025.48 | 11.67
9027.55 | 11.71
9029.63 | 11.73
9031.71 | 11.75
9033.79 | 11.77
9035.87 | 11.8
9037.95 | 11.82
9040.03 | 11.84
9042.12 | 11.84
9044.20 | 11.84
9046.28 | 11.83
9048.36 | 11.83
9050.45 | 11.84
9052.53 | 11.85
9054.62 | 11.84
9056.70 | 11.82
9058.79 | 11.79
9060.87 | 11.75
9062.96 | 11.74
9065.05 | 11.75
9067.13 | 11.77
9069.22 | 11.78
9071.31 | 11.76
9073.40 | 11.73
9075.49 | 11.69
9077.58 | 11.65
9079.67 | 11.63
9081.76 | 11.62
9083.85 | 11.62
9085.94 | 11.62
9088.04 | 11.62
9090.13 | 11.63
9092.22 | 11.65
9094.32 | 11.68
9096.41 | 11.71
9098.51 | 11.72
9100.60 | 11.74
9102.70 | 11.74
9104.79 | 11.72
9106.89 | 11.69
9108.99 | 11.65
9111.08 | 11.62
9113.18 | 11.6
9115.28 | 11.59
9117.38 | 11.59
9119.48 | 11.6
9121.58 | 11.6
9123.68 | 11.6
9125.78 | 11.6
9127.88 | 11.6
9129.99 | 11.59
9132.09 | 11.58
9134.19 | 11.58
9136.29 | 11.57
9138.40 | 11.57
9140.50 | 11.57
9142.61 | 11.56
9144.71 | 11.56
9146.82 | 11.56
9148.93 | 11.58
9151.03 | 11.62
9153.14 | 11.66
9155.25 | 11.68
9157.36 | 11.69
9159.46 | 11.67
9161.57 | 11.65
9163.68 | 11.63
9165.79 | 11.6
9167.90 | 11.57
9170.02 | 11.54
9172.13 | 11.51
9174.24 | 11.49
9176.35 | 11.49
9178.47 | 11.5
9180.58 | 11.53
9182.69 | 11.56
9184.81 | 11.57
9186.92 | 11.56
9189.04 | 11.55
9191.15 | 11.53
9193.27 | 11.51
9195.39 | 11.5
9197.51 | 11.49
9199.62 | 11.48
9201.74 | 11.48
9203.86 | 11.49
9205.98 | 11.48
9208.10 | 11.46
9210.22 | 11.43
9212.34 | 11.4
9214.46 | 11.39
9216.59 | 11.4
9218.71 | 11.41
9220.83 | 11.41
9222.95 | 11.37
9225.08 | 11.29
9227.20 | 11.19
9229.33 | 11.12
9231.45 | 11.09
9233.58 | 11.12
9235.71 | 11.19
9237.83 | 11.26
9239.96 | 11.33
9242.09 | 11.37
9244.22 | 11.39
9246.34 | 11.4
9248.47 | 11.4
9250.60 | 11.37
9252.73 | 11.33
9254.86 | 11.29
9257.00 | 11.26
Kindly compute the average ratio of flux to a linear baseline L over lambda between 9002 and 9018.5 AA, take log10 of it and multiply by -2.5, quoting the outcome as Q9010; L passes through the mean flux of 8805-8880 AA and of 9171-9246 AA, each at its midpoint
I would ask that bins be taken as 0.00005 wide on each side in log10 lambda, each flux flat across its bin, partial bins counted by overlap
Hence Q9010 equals 0.02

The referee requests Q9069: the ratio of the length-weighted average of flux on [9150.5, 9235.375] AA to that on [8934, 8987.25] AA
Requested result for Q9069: 0.95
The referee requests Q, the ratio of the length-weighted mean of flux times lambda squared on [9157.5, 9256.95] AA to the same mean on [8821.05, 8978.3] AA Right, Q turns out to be 1.0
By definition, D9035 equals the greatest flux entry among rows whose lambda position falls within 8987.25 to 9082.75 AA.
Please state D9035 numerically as 12.02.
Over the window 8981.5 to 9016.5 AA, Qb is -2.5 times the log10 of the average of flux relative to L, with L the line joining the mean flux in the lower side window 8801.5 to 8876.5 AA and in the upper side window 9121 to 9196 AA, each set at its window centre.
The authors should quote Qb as 0.003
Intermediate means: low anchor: 12.2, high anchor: 11.6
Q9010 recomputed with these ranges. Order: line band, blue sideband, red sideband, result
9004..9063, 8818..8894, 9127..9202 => 0.010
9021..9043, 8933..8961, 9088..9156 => 0.015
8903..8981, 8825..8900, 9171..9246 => -0.008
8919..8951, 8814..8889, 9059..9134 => -0.009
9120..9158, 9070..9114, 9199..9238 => -0.004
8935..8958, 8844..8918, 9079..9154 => -0.014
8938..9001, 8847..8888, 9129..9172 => -0.009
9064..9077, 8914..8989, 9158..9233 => 0.005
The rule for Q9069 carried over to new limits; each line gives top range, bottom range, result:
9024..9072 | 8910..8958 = 0.97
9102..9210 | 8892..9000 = 0.96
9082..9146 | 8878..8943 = 0.95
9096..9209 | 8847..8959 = 0.95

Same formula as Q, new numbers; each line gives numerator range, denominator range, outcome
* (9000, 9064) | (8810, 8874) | 1.00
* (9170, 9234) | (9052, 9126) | 1.00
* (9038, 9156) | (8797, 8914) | 1.01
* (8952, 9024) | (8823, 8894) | 1.00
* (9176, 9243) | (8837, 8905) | 1.01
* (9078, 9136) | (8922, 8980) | 1.00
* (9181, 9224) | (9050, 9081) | 1.01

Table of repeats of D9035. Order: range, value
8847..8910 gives 12.29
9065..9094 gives 11.78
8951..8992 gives 12.21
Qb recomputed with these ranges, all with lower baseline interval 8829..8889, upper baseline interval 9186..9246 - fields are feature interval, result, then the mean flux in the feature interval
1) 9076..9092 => 0.01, 11.6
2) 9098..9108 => -0.01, 11.7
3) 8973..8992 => -0.01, 12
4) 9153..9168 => -0.01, 11.7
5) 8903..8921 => -0.01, 12.2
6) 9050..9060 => -0.01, 11.8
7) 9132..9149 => 0.00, 11.6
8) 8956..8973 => -0.01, 12.1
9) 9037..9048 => 0.00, 11.8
